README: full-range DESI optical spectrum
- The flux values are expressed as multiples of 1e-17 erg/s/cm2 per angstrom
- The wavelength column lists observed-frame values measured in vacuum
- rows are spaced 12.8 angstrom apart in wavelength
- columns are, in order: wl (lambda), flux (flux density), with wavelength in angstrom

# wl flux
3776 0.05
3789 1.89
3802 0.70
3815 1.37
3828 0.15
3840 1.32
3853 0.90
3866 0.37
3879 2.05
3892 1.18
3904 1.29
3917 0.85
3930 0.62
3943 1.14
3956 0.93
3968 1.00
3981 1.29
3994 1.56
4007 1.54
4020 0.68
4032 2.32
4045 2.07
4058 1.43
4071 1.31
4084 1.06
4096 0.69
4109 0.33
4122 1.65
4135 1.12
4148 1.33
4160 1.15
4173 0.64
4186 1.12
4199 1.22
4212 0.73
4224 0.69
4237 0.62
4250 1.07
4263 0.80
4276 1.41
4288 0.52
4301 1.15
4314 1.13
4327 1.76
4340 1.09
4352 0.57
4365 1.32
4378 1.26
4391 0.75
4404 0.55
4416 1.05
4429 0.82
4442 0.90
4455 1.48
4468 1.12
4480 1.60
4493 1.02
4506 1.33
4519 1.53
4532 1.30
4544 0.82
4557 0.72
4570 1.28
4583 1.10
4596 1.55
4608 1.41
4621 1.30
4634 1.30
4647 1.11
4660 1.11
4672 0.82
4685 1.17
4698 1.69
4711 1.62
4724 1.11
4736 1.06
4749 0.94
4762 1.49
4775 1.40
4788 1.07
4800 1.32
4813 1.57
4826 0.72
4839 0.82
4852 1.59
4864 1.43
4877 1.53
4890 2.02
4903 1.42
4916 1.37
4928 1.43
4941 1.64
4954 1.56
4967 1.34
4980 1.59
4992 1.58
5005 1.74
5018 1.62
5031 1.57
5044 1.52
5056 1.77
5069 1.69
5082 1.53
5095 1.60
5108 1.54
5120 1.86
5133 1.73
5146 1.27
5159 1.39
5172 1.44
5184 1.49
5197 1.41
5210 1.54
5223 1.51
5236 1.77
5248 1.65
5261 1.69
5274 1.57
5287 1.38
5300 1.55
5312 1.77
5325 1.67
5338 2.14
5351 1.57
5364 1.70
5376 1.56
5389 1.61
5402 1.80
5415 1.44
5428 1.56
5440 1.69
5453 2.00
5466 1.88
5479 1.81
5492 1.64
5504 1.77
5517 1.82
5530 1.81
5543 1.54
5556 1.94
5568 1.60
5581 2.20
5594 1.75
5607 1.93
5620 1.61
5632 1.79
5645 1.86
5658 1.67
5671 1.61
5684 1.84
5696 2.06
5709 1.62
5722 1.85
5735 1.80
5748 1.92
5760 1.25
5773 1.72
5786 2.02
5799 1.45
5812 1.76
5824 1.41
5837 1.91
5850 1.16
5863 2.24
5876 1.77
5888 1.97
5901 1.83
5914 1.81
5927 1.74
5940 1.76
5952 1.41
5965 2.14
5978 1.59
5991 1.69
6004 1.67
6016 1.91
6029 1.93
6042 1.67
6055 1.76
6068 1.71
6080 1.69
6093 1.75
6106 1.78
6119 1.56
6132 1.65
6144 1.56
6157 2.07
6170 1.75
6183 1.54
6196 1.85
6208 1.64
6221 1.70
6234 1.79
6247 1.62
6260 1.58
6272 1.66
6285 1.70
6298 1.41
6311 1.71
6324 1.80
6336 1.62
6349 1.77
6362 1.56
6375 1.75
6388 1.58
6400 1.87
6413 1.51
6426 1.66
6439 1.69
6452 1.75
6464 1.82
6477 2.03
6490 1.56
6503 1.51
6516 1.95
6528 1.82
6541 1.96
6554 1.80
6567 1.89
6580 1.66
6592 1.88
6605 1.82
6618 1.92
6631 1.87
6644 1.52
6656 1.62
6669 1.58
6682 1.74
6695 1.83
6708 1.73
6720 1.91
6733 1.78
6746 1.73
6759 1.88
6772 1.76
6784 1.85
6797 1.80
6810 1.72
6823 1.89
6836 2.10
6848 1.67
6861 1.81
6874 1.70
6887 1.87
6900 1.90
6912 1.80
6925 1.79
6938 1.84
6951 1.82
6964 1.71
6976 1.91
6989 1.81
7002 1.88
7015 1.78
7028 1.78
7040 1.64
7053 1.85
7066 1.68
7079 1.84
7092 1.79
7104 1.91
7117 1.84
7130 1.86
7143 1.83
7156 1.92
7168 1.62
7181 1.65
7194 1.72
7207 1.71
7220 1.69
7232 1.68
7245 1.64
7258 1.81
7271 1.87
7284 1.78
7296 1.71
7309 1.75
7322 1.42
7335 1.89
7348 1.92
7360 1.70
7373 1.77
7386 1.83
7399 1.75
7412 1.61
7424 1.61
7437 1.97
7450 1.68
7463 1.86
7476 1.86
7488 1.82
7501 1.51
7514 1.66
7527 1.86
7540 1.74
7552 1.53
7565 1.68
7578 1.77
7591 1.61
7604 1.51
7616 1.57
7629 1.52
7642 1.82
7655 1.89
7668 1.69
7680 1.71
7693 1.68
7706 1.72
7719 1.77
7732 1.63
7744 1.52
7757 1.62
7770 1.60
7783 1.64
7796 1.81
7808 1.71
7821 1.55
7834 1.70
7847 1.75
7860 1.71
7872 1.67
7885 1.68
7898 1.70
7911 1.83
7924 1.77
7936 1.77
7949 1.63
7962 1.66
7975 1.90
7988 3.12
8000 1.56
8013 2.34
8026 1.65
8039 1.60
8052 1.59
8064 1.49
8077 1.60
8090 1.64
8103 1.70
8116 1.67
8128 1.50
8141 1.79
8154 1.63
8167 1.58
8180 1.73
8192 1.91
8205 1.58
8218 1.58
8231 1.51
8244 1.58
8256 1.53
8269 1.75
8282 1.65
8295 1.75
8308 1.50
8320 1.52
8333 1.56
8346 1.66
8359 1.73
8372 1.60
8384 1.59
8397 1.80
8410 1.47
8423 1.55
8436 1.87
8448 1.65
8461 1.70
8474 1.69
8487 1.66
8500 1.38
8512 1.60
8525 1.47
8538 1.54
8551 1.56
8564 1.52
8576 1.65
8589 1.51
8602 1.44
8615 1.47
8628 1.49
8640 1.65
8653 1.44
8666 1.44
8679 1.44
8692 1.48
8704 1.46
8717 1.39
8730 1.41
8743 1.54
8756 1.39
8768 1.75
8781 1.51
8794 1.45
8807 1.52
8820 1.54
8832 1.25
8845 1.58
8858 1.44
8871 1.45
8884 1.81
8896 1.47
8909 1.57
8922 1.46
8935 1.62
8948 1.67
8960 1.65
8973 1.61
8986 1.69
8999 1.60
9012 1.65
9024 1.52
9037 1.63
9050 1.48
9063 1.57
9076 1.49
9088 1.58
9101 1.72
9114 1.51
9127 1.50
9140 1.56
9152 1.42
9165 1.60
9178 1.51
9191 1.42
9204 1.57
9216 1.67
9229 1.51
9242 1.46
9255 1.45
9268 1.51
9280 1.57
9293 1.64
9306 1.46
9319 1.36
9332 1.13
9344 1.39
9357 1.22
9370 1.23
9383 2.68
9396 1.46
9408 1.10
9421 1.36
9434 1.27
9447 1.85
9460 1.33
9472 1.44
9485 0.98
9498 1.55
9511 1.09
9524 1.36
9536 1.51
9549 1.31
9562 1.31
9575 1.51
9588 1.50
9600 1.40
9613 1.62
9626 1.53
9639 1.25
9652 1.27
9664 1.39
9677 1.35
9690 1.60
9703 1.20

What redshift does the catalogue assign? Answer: 0.22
